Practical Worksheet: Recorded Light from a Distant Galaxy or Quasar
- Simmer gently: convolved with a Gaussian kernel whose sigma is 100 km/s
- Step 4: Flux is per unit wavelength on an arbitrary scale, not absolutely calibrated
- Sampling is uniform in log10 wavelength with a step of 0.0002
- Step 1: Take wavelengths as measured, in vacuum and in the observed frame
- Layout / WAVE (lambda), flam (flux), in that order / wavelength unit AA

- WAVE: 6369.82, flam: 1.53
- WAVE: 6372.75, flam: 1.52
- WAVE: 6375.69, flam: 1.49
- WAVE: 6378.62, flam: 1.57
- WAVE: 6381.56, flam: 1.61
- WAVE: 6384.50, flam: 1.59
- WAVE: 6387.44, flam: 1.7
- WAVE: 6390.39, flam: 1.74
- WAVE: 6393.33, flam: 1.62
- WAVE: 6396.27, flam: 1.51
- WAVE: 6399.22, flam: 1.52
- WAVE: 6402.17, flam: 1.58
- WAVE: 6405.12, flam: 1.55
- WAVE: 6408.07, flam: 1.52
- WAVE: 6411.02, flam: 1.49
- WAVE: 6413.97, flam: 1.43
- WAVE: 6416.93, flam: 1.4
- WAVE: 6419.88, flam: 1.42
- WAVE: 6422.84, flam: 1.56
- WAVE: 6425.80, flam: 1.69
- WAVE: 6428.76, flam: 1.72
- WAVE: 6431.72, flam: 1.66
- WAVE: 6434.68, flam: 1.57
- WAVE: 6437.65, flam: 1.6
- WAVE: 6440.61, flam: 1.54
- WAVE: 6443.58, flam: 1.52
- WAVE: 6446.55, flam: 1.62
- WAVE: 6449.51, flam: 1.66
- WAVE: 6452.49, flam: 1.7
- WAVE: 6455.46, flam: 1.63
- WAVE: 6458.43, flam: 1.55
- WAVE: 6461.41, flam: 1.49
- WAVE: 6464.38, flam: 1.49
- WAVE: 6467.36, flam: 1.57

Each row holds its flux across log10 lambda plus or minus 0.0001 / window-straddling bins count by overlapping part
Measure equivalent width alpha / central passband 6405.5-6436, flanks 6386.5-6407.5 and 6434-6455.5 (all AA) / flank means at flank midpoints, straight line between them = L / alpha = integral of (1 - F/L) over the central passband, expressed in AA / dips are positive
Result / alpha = 1.0 AA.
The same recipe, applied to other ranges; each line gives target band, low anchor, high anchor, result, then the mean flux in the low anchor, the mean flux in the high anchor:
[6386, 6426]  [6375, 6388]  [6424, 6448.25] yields 1.4 AA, 1.59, 1.62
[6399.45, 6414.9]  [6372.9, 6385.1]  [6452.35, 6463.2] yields 0.5 AA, 1.56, 1.58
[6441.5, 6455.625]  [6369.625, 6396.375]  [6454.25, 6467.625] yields -0.7 AA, 1.6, 1.54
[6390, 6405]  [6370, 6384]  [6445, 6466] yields -0.2 AA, 1.55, 1.59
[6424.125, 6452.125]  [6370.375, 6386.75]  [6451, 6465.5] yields -0.9 AA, 1.56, 1.57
